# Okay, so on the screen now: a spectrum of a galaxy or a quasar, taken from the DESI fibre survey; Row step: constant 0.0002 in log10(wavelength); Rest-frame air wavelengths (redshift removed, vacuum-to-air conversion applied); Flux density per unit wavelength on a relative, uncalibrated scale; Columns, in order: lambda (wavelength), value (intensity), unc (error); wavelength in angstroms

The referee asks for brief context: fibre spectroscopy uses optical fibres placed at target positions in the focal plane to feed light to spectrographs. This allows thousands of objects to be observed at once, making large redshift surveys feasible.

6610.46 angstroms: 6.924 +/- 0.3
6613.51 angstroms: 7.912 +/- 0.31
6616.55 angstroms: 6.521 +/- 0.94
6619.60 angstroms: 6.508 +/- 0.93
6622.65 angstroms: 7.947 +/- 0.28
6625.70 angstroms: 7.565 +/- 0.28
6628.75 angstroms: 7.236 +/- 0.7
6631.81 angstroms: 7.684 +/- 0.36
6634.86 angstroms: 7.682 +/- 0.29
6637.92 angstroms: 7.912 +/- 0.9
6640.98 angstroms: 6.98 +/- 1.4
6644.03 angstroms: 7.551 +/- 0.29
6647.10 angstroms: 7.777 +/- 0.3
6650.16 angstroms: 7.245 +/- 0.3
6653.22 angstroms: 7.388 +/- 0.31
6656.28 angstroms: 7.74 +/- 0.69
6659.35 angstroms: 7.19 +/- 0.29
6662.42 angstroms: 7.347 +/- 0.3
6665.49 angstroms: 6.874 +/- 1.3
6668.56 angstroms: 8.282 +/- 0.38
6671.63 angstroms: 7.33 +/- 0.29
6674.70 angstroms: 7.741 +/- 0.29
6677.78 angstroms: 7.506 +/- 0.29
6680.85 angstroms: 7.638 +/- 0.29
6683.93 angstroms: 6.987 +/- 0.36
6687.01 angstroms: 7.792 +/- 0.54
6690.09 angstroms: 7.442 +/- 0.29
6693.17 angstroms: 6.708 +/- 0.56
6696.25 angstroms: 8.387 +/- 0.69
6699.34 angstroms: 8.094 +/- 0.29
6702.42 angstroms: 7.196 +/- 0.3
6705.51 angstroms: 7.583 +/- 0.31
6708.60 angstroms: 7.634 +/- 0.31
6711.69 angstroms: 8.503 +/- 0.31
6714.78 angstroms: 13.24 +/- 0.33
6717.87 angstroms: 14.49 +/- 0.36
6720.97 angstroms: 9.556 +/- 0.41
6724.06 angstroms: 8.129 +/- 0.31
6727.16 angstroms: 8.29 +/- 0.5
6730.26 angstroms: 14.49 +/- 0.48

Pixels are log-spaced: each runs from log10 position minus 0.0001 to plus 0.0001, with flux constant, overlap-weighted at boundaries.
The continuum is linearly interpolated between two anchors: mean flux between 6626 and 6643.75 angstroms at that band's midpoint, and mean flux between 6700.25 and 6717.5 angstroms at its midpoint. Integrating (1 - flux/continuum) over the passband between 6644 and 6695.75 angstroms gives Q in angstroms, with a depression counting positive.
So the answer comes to 5.2 angstroms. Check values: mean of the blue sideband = 7.51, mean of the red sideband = 9.19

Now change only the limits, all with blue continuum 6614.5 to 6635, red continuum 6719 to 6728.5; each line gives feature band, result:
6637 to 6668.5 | 1.31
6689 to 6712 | 2.39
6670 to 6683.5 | 1.06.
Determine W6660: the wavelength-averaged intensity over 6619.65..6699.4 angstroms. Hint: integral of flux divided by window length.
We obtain 7.51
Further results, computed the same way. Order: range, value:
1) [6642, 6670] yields 7.48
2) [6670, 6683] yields 7.53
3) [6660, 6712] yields 7.56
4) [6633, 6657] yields 7.53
